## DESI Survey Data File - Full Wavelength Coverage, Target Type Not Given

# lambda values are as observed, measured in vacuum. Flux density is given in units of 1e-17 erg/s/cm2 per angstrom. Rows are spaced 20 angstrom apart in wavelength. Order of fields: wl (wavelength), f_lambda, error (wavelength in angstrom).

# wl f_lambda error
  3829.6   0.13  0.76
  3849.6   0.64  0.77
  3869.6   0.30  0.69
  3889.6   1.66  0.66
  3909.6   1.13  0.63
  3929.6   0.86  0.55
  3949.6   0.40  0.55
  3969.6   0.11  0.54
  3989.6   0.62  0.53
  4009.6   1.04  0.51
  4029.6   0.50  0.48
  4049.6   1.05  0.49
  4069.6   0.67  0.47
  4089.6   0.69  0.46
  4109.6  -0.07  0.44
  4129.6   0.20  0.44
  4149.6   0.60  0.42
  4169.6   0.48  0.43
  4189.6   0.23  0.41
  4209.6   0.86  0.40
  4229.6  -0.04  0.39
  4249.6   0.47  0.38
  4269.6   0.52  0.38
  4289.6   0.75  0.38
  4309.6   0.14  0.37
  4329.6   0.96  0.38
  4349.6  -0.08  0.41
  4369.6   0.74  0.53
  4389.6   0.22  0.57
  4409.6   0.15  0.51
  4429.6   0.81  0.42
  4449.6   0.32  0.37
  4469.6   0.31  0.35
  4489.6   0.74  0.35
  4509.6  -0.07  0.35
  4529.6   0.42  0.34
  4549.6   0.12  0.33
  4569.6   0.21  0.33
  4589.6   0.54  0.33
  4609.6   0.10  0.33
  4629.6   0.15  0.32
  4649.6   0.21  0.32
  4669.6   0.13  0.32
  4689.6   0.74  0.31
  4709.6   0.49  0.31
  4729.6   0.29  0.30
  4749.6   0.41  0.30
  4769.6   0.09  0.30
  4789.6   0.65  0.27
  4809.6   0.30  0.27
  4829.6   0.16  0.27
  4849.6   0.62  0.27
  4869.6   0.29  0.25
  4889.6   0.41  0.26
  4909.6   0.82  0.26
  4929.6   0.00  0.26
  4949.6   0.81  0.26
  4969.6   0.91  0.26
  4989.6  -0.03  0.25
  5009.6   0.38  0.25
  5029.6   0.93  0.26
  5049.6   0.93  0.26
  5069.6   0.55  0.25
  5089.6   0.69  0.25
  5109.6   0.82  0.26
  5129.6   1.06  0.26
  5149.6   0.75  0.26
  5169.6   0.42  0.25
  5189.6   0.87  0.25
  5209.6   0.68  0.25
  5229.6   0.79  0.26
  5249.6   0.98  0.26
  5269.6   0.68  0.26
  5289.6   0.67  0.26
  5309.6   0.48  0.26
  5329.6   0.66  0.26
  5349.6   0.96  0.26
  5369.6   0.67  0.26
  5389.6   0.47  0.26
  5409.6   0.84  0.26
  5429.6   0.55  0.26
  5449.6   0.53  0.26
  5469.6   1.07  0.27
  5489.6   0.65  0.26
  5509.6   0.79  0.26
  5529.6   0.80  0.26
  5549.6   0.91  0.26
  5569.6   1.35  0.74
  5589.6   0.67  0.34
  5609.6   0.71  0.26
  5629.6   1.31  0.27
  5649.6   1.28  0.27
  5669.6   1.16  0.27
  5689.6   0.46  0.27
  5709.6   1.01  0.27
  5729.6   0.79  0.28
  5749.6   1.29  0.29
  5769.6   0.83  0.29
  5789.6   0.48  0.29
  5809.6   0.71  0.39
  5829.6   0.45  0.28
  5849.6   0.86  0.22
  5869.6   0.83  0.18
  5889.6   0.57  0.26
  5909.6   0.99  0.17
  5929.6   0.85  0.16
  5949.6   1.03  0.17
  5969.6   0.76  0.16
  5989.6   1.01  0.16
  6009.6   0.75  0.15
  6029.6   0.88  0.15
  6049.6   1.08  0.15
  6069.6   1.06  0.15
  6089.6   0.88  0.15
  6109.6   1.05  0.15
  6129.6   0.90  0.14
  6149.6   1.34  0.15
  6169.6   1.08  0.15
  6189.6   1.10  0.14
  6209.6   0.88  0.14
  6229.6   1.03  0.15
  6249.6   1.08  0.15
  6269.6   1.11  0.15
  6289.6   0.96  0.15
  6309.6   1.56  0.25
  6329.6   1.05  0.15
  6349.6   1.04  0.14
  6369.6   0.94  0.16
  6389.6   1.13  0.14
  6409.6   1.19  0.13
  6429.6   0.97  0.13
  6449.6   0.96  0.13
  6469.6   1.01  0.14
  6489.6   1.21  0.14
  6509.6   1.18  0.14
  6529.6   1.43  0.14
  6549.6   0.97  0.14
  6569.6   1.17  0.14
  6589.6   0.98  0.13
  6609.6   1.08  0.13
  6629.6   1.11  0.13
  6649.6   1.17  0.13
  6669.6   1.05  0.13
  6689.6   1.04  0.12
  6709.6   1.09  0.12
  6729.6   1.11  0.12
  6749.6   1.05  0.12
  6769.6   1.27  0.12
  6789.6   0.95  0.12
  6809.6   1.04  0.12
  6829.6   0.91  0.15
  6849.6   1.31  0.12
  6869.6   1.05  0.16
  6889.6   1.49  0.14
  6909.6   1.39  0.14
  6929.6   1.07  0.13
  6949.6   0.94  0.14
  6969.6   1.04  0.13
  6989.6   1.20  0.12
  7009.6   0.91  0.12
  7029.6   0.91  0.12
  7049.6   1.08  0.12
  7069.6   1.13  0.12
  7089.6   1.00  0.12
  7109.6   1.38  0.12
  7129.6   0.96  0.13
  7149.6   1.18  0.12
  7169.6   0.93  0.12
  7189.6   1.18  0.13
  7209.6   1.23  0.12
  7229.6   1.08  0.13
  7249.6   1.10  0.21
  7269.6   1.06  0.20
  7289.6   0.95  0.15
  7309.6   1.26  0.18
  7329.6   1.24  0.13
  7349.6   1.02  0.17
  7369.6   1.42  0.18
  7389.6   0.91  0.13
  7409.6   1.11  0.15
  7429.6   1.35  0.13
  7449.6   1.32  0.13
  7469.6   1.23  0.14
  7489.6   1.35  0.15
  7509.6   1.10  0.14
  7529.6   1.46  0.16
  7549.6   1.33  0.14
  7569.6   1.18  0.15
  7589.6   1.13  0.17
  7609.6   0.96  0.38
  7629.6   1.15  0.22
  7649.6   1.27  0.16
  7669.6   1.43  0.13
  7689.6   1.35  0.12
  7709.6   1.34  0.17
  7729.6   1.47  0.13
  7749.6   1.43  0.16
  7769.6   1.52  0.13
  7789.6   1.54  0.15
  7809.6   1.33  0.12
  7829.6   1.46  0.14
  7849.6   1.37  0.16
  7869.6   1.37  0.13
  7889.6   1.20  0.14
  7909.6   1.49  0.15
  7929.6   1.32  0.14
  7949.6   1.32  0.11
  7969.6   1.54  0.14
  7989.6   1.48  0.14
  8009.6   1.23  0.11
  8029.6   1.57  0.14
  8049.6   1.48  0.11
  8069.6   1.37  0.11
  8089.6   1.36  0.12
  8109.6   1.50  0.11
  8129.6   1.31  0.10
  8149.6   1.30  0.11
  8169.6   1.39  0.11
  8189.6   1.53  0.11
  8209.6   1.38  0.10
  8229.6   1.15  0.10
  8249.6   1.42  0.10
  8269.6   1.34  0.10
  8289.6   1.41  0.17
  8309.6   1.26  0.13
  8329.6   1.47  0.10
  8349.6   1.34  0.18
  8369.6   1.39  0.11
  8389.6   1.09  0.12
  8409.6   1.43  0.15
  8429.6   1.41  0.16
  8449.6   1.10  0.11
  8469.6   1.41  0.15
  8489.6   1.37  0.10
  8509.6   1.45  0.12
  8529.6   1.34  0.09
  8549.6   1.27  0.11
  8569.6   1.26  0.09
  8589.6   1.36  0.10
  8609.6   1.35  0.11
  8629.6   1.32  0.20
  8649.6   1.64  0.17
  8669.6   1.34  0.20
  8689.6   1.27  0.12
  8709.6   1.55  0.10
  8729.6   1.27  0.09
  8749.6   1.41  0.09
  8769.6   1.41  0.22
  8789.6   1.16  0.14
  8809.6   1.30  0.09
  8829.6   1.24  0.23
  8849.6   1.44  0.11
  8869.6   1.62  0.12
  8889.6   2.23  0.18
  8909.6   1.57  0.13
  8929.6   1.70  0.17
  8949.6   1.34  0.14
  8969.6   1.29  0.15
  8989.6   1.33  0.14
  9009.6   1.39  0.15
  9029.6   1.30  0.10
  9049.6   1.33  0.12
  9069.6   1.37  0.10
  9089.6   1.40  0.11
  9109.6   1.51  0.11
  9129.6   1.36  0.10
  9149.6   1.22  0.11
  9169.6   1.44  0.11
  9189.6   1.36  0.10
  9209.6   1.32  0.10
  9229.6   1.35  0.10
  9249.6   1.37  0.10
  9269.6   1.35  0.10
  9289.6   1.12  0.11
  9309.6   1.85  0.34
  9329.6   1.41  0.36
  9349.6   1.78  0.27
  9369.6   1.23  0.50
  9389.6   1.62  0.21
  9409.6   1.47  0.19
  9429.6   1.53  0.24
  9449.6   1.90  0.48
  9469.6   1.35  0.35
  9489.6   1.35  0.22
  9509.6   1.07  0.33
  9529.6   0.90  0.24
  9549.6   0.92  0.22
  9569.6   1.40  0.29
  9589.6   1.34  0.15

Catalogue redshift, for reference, 0.35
